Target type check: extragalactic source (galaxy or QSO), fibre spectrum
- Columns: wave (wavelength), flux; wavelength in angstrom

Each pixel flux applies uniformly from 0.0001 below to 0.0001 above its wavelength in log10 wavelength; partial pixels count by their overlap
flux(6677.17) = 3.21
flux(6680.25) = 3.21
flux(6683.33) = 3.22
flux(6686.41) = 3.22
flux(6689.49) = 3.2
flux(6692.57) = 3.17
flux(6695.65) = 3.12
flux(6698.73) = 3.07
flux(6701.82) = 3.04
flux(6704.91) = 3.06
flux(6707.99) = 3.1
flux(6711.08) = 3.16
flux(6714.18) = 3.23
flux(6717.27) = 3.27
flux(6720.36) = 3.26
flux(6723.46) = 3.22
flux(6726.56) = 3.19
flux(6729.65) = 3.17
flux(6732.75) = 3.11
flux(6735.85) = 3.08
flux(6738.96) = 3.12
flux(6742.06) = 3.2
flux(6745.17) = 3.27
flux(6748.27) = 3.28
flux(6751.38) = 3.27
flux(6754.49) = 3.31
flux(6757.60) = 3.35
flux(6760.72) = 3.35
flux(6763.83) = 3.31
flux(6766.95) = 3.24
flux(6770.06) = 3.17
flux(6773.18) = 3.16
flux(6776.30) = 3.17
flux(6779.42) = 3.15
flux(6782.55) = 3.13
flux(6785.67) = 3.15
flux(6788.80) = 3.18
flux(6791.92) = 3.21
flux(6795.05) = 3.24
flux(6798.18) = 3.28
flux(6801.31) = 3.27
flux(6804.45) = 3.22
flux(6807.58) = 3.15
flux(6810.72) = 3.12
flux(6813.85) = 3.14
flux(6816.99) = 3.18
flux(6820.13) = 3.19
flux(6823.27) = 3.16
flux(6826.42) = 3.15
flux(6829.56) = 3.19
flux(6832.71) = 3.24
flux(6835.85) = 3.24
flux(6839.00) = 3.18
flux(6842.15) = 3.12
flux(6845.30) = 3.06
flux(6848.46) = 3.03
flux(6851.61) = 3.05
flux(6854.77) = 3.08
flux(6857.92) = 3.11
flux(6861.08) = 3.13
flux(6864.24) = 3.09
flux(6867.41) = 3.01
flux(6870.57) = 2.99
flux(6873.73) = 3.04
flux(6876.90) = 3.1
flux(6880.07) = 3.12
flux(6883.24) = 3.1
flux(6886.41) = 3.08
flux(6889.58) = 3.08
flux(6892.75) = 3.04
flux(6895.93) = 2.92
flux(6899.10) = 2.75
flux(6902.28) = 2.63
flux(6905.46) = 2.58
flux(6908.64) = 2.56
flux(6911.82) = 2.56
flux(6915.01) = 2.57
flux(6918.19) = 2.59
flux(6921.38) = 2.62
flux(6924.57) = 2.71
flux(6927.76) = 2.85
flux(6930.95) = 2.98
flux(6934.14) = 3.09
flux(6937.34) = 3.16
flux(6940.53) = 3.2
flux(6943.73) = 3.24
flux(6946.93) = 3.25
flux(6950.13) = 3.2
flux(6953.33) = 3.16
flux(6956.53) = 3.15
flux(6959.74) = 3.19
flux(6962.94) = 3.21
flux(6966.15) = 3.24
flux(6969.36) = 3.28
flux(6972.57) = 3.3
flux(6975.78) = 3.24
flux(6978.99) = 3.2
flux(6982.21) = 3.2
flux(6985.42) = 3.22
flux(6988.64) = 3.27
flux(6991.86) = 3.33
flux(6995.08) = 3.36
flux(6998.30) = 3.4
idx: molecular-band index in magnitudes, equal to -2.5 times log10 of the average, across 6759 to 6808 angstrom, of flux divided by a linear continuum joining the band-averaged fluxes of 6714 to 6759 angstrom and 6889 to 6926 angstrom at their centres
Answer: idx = -0.05 mag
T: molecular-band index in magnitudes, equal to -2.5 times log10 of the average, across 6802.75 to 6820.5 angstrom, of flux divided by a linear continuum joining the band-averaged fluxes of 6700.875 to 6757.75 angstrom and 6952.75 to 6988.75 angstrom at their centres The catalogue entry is 0.013 mag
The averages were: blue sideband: 3.19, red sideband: 3.22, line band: 3.17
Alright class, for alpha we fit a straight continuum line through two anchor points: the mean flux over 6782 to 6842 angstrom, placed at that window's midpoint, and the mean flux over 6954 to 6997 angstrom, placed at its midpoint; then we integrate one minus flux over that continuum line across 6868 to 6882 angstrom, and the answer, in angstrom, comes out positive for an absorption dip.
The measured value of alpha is 0.7 angstrom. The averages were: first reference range 3.19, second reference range 3.25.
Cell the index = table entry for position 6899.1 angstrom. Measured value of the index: 2.75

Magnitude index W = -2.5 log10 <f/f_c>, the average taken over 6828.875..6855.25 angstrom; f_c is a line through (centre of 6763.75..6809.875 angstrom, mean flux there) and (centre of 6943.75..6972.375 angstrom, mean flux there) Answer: 0.02 mag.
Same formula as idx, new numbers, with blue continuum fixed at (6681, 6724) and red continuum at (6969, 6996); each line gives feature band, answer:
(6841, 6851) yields 0.052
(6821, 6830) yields 0.015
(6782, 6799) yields -0.001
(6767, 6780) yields 0.006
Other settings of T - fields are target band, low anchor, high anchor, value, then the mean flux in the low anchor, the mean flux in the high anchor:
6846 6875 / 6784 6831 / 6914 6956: 0.02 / 3.19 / 2.98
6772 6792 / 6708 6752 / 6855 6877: 0.00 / 3.2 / 3.07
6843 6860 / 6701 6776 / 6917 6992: 0.03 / 3.21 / 3.12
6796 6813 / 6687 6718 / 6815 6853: -0.02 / 3.14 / 3.15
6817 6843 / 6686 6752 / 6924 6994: 0.00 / 3.17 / 3.18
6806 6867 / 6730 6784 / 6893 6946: -0.04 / 3.21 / 2.82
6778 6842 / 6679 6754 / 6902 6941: -0.07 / 3.18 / 2.77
